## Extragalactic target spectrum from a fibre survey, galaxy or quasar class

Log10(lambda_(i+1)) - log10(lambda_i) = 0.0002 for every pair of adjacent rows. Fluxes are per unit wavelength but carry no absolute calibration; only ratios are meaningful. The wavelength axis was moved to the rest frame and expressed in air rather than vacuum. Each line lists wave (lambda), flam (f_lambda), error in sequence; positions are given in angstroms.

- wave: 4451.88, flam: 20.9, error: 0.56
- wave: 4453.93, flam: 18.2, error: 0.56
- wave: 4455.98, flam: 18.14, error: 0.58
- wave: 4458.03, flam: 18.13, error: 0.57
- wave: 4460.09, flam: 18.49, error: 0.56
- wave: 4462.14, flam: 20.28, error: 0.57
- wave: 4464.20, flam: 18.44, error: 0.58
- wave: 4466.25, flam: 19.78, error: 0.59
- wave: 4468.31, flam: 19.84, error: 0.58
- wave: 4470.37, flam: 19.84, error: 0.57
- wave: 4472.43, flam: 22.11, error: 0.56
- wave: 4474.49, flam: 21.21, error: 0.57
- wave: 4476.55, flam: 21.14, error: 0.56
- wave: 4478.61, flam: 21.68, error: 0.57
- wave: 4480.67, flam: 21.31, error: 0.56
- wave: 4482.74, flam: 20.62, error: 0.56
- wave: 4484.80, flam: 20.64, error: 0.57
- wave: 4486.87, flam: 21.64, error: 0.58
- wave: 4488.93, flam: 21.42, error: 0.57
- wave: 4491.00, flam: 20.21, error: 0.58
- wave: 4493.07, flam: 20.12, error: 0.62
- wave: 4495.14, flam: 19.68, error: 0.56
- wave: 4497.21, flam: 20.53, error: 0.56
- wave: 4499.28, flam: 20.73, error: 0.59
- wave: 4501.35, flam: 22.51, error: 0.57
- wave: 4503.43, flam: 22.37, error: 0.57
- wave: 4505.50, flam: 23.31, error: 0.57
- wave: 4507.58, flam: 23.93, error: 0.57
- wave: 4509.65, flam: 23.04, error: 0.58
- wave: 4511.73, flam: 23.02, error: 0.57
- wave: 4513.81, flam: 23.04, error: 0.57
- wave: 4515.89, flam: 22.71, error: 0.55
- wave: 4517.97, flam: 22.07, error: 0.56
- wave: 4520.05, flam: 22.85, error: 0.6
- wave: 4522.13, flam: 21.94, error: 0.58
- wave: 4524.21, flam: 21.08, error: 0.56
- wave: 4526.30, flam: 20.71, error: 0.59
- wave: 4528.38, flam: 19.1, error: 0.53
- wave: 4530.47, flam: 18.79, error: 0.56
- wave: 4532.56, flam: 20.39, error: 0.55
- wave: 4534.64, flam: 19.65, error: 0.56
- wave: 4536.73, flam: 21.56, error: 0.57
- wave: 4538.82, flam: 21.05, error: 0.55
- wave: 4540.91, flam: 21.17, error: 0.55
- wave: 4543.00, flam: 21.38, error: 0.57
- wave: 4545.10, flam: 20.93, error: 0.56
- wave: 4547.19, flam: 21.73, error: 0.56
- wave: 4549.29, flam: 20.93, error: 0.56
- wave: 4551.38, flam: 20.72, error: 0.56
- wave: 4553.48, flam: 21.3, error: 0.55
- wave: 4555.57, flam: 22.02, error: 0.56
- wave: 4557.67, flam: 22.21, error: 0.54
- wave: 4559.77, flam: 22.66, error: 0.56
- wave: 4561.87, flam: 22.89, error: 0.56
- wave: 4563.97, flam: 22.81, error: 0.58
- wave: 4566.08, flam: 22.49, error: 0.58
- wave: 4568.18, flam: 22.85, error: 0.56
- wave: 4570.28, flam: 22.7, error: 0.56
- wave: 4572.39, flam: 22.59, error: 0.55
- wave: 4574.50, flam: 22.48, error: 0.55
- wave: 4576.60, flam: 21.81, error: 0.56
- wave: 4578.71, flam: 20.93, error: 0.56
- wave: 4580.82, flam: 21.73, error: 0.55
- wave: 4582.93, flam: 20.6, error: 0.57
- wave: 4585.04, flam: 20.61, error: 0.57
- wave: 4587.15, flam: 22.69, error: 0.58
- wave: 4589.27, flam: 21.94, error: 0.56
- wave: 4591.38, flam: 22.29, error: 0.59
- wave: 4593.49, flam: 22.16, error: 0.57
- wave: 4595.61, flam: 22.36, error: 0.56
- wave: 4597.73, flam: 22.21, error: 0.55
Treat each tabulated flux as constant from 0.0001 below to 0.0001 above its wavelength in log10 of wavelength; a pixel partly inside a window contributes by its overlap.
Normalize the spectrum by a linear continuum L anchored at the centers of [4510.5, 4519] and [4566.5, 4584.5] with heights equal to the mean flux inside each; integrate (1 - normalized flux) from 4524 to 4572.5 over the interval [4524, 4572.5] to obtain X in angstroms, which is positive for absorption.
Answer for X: 1.93 angstroms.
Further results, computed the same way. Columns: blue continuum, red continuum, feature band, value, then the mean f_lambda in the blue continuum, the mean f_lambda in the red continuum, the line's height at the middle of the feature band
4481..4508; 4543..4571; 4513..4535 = 0.48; 21.3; 22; 21.6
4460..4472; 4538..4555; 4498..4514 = -1.79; 19.7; 21.2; 20.4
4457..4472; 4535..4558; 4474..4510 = -2.54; 19.4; 21.3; 20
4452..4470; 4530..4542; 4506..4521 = -2.15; 19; 20.5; 20.1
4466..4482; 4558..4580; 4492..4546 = 0.40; 20.9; 22.4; 21.6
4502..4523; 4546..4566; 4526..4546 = 1.68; 22.8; 21.9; 22.3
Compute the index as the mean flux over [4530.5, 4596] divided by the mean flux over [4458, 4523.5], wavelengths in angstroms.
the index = 1.02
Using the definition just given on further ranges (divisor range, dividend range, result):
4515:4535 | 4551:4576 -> 1.07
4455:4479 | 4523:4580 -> 1.08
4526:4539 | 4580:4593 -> 1.08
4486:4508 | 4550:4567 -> 1.03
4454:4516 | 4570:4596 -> 1.05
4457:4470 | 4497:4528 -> 1.16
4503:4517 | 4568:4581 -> 0.96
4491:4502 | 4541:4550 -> 1.03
